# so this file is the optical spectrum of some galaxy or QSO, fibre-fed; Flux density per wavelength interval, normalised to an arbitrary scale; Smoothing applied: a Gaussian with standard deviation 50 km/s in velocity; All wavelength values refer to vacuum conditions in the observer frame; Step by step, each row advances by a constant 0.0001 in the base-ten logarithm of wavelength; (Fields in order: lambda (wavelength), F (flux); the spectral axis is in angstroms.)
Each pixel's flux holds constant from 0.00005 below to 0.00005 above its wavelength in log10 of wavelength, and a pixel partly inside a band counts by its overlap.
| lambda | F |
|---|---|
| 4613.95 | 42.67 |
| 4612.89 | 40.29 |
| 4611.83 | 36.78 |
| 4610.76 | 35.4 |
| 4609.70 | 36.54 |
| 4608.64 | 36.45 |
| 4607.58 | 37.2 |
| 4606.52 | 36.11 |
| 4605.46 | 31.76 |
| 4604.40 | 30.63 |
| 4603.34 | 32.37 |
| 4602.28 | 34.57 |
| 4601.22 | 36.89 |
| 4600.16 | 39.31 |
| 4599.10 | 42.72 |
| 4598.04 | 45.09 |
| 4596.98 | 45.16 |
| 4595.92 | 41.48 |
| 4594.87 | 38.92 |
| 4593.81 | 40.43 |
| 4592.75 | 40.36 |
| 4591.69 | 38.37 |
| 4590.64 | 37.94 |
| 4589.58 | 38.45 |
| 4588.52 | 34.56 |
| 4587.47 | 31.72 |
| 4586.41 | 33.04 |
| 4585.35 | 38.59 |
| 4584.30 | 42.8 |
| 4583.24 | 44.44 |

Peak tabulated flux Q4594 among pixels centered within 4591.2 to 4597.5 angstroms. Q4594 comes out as 45.16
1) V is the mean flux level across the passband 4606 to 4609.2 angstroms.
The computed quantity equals 36.6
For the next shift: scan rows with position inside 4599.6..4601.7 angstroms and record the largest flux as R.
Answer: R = 39.31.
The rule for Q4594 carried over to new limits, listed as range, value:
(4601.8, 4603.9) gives 34.57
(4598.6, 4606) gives 42.72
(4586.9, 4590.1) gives 38.45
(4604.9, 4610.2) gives 37.2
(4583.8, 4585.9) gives 42.8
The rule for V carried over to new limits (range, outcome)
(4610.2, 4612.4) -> 36.1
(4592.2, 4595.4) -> 39.9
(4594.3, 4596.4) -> 40.3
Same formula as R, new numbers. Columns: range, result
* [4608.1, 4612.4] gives 36.78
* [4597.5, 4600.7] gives 45.09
